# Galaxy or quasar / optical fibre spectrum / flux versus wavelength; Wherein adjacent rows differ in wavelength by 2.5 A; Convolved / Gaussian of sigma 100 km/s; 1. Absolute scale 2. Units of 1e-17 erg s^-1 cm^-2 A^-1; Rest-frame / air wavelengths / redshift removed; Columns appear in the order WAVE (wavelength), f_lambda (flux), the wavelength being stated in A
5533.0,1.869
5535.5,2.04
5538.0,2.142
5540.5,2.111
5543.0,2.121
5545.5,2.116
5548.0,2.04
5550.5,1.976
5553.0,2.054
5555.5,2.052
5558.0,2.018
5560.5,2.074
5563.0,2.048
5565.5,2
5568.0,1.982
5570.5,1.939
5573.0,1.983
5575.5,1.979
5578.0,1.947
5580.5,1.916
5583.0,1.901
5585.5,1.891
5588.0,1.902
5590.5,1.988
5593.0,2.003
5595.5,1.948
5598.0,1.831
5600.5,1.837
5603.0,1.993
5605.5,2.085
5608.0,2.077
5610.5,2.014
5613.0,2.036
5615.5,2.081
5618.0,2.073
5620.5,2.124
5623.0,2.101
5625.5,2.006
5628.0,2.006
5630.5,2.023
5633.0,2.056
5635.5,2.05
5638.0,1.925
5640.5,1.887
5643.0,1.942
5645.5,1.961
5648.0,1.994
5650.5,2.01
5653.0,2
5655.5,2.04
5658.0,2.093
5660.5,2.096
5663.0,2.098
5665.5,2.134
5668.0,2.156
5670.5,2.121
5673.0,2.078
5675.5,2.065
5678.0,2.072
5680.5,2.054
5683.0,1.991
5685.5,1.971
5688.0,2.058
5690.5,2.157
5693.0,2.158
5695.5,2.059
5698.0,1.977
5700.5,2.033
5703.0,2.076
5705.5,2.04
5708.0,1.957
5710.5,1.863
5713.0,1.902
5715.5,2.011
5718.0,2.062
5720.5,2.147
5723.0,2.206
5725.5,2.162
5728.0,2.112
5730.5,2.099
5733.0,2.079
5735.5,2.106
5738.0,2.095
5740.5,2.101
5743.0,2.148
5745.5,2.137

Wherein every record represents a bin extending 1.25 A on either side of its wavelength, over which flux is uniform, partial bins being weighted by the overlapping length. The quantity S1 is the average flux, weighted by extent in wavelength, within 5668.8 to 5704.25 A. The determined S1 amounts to 2.06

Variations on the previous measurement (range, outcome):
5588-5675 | 2.02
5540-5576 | 2.03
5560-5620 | 1.98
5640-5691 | 2.05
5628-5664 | 2.01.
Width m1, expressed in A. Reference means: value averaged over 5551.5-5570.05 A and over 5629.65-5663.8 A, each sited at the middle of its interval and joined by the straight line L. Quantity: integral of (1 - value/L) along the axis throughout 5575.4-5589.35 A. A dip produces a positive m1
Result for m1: 0.7 A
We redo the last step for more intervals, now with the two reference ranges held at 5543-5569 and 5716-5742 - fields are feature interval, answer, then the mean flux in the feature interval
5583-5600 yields 1.11 A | 1.92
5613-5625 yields -0.09 A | 2.08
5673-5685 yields 0.28 A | 2.04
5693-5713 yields 0.94 A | 2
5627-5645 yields 0.80 A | 1.98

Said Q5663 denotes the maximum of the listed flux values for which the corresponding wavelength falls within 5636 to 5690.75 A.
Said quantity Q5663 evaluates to 2.157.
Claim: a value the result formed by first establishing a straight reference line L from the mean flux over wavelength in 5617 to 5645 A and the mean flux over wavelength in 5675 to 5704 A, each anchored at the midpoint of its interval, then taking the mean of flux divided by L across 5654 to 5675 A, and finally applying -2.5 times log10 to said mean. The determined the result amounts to -0.03 mag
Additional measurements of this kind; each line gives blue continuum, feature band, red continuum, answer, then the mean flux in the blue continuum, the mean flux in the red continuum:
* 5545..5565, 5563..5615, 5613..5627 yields 0.050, 2.04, 2.07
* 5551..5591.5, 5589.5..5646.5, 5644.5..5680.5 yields 0.012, 1.98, 2.07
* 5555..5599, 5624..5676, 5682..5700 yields -0.007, 1.97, 2.05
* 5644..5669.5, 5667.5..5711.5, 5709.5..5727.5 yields 0.004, 2.06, 2.06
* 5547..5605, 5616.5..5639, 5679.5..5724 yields -0.023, 1.97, 2.04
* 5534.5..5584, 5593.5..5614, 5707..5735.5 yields 0.029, 2.02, 2.06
